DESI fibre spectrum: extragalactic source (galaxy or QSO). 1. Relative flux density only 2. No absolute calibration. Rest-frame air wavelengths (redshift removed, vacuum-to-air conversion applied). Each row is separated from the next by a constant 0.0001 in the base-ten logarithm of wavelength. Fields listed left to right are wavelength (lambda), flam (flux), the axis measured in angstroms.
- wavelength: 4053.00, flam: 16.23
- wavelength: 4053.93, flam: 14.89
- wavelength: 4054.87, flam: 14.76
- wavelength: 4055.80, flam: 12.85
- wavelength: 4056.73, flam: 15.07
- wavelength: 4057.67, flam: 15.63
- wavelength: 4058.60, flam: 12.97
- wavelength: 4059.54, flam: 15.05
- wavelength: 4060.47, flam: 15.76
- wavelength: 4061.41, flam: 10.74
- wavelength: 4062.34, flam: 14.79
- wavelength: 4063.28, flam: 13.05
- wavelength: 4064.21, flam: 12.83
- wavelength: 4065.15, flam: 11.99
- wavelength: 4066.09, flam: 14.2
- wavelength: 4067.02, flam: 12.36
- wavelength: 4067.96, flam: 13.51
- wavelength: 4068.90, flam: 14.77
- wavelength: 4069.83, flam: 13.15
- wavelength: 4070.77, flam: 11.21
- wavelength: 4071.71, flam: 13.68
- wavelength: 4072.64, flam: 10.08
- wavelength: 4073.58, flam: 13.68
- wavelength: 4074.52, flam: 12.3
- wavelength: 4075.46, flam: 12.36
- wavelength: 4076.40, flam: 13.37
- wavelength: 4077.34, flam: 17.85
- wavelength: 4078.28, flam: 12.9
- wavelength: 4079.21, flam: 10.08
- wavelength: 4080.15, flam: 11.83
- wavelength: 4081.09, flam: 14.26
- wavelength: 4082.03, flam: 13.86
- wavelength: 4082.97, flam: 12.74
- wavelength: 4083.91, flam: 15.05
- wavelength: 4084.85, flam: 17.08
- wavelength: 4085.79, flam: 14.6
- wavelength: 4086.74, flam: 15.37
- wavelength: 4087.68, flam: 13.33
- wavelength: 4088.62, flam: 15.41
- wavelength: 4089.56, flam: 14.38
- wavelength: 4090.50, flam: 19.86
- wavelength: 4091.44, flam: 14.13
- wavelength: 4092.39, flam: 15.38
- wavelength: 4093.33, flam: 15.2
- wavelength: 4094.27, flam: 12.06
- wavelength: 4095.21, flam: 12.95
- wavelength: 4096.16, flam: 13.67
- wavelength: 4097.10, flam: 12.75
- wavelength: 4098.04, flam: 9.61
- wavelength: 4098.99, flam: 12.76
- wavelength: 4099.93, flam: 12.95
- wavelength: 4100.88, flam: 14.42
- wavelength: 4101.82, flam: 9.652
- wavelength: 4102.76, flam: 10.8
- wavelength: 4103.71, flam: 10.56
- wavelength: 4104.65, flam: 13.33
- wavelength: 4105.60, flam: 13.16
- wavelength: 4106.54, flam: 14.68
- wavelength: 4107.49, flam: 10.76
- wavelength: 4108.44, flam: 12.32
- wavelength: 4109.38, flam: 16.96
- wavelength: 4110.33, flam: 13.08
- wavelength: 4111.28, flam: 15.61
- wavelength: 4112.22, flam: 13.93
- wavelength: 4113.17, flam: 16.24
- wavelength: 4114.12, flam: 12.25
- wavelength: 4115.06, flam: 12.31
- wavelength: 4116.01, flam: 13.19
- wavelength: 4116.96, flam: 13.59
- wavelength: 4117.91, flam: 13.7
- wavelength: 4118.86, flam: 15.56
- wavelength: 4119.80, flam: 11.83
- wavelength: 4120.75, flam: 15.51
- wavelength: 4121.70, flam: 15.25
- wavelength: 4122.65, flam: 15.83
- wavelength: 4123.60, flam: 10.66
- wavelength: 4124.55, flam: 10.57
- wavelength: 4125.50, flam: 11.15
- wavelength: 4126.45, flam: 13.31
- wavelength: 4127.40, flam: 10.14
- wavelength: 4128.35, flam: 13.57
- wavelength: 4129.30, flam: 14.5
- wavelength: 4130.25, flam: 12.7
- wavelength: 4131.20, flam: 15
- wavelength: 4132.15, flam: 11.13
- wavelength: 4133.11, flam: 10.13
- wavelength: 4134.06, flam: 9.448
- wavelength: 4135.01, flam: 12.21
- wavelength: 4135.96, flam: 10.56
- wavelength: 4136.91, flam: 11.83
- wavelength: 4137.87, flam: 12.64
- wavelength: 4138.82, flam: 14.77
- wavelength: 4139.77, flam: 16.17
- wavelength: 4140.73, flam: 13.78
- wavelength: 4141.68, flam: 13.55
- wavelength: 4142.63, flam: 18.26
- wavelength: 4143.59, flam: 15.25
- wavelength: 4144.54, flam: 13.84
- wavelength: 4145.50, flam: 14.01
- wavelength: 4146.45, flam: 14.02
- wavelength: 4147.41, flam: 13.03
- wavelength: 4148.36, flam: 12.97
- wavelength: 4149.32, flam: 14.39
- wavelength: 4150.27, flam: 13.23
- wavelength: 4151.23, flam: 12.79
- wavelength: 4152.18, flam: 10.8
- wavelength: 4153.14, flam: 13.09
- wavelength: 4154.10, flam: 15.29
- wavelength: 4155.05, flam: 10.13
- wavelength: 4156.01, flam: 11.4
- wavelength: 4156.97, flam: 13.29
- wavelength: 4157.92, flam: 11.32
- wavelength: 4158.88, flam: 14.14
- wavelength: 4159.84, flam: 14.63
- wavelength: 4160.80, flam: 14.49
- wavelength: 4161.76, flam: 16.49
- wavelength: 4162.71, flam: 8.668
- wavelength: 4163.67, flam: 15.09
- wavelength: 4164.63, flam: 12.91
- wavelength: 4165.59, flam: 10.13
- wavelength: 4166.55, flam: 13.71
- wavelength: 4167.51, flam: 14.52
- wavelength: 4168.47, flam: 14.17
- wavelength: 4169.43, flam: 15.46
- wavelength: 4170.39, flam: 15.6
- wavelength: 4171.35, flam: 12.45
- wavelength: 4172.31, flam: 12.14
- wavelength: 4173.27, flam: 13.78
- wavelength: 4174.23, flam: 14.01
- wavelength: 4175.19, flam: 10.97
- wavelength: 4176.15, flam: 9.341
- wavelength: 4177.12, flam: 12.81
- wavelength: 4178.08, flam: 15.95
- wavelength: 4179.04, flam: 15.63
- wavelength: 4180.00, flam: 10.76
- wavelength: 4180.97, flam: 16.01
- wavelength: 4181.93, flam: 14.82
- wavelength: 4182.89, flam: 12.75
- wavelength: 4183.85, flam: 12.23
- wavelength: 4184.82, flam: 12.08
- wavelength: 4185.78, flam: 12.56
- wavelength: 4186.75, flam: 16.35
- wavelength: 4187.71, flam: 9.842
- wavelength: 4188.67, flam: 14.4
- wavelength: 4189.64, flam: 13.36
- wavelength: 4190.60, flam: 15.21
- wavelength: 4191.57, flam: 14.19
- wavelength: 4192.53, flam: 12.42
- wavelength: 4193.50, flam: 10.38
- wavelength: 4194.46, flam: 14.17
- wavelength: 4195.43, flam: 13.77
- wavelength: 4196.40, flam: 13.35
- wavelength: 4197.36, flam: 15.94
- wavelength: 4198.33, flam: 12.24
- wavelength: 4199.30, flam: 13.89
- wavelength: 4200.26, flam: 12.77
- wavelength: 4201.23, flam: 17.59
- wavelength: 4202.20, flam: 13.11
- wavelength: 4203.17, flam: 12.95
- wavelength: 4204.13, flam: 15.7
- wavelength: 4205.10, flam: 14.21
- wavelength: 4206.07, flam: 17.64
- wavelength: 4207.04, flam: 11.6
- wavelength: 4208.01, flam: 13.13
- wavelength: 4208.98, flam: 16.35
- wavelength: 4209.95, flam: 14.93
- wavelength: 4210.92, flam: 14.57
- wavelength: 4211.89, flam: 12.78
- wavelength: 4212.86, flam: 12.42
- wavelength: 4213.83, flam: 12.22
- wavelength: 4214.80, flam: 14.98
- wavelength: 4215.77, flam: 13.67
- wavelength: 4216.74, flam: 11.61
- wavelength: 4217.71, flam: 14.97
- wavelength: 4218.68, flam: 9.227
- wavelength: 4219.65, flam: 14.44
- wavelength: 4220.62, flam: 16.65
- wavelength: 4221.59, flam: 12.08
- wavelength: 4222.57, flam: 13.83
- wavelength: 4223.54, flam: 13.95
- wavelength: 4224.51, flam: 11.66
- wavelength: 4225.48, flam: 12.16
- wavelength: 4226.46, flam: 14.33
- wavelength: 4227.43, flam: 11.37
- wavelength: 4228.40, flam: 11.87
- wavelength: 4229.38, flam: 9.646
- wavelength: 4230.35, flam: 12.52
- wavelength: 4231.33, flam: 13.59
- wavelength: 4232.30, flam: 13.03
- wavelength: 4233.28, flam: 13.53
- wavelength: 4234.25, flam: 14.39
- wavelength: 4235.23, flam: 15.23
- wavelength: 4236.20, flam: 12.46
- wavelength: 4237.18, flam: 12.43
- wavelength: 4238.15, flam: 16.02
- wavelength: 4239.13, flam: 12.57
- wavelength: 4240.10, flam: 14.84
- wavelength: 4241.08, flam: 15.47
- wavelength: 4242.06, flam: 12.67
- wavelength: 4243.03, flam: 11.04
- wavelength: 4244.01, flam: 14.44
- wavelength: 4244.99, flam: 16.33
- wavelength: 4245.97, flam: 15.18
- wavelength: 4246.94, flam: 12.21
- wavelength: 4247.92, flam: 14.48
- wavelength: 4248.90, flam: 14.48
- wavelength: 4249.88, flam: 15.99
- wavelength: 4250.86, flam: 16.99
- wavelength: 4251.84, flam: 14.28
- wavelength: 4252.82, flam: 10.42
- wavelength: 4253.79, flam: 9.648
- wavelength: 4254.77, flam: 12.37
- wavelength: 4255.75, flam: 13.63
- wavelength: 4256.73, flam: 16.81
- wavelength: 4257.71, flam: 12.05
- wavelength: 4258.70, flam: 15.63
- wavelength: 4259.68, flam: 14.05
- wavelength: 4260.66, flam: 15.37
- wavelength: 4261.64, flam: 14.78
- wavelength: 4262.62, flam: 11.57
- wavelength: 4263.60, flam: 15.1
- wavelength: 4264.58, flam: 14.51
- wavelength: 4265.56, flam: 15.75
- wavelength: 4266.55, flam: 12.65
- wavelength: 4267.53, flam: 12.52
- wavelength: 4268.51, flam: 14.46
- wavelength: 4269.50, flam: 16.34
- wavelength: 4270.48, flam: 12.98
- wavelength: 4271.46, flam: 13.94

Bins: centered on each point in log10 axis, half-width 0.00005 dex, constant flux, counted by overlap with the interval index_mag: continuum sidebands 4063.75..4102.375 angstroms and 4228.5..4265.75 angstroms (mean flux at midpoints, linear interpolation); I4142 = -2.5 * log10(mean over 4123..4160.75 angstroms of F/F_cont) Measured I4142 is 0.05 mag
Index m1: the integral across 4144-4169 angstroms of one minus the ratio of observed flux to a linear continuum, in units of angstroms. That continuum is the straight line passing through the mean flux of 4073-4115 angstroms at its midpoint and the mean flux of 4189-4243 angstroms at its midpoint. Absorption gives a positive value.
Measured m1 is 0.72 angstroms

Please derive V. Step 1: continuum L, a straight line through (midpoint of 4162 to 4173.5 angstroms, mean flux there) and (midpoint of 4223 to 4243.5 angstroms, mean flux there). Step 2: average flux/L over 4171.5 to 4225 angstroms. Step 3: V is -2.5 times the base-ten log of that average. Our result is -0.03 mag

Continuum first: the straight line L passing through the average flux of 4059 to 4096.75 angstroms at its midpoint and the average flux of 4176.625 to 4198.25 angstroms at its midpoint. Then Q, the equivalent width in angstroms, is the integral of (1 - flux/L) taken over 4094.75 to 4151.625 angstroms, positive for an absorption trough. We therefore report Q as 2.21 angstroms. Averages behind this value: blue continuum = 13.8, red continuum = 13.6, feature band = 13.1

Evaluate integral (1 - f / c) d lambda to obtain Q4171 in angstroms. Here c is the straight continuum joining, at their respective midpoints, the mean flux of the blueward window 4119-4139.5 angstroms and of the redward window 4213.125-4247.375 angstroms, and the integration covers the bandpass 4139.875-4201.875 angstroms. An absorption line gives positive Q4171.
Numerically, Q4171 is -2.85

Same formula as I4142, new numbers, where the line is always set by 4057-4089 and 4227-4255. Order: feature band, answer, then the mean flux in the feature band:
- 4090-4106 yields 0.04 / 13.1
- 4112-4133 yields 0.03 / 13.2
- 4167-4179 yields 0.00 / 13.5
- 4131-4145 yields 0.03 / 13.2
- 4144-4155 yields 0.02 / 13.3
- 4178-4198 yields -0.01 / 13.6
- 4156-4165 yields 0.01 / 13.3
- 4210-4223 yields 0.01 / 13.4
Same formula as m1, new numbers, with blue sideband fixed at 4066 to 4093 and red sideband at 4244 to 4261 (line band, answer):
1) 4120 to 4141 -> 1.82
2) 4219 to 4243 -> 1.35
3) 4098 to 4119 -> 1.19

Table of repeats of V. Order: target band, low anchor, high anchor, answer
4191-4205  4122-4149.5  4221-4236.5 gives -0.07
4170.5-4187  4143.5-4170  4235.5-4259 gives 0.02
